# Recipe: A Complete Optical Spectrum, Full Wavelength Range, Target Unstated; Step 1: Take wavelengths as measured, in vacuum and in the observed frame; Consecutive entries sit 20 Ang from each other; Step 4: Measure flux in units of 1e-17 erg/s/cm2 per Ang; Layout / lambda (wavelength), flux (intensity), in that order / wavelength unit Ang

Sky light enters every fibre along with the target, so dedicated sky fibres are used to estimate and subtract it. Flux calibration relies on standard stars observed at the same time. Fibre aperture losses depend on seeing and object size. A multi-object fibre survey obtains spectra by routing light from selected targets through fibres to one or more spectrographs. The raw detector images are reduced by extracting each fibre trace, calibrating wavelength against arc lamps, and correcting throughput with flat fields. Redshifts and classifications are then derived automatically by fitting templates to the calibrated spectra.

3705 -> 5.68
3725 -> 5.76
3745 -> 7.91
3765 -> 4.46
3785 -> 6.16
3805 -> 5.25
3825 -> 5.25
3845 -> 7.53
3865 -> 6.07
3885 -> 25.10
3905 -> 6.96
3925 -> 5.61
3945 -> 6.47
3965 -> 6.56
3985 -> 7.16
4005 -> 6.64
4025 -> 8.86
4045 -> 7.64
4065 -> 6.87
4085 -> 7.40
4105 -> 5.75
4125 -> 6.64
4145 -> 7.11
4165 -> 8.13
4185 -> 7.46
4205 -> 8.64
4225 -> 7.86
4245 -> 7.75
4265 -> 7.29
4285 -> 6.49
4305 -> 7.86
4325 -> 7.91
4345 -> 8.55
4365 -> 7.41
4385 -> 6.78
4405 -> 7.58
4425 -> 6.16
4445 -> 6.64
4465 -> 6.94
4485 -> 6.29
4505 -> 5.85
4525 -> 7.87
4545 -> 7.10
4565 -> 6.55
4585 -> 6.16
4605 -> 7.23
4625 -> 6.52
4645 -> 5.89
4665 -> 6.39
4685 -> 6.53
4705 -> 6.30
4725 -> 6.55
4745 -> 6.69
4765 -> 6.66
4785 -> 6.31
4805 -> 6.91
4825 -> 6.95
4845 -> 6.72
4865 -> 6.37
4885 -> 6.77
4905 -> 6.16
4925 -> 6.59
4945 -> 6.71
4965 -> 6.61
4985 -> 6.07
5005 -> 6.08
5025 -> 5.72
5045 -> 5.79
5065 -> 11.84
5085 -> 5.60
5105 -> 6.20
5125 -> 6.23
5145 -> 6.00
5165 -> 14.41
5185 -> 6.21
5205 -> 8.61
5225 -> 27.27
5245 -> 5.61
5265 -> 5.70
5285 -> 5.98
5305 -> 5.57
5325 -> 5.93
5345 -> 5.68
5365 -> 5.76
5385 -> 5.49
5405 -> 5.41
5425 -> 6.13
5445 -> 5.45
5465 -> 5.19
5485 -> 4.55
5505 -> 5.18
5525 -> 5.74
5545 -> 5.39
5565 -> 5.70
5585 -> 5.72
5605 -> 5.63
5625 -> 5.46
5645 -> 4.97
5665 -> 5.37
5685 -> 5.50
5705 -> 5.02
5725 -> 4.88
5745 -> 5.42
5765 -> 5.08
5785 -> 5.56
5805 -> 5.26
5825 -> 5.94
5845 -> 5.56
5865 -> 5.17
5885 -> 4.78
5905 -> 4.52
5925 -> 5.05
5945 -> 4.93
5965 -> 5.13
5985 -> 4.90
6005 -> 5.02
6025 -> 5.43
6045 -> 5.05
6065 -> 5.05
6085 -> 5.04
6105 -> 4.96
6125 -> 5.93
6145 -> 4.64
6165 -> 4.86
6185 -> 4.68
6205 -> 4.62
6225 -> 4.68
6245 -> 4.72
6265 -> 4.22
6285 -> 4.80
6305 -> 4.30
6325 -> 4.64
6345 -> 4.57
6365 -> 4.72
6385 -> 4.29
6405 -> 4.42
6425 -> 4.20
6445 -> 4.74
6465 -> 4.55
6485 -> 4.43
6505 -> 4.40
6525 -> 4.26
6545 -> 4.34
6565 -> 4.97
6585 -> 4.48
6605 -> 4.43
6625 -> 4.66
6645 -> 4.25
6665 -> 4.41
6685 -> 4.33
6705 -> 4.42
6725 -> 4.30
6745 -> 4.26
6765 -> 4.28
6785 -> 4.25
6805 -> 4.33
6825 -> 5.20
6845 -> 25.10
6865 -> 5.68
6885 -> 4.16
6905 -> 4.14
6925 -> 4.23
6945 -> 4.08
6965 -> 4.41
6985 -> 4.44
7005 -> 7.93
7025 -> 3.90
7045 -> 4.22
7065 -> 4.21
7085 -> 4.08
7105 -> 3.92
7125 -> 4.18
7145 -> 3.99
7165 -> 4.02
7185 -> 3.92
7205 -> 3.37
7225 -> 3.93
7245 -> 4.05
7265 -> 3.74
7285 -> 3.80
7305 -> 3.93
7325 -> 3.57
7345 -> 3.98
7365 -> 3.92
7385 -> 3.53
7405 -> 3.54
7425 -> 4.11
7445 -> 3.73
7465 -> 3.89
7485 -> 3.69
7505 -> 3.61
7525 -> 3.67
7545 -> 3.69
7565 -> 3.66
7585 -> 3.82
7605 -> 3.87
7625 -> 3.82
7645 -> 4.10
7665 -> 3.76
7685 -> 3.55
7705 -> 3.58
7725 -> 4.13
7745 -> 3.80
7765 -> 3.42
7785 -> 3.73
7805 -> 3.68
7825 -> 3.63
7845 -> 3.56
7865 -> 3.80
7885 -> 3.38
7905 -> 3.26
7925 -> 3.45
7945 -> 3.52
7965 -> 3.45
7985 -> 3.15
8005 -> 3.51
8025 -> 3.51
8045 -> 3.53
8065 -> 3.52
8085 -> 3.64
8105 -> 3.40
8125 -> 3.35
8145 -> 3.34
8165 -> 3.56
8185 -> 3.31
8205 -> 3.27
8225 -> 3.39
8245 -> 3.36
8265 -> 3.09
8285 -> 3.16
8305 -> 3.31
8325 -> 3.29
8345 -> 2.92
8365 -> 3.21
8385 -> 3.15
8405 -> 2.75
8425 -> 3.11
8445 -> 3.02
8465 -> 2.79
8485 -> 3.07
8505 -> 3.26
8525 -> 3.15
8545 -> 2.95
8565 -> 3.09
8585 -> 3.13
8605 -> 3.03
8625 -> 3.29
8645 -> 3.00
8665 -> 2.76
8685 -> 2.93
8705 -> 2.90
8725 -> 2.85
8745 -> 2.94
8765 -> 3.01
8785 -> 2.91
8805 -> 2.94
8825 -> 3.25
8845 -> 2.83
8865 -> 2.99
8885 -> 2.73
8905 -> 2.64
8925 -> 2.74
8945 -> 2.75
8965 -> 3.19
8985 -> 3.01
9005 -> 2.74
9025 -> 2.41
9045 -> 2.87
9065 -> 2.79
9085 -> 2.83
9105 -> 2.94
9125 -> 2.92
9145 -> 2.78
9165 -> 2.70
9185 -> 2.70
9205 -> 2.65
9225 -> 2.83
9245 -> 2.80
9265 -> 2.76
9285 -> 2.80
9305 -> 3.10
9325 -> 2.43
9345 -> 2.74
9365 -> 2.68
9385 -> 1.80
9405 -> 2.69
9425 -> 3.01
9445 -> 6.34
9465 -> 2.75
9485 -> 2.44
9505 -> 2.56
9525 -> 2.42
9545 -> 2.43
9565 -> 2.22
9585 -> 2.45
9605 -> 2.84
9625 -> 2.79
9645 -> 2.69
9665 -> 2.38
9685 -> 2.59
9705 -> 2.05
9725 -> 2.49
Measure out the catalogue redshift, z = 0.04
